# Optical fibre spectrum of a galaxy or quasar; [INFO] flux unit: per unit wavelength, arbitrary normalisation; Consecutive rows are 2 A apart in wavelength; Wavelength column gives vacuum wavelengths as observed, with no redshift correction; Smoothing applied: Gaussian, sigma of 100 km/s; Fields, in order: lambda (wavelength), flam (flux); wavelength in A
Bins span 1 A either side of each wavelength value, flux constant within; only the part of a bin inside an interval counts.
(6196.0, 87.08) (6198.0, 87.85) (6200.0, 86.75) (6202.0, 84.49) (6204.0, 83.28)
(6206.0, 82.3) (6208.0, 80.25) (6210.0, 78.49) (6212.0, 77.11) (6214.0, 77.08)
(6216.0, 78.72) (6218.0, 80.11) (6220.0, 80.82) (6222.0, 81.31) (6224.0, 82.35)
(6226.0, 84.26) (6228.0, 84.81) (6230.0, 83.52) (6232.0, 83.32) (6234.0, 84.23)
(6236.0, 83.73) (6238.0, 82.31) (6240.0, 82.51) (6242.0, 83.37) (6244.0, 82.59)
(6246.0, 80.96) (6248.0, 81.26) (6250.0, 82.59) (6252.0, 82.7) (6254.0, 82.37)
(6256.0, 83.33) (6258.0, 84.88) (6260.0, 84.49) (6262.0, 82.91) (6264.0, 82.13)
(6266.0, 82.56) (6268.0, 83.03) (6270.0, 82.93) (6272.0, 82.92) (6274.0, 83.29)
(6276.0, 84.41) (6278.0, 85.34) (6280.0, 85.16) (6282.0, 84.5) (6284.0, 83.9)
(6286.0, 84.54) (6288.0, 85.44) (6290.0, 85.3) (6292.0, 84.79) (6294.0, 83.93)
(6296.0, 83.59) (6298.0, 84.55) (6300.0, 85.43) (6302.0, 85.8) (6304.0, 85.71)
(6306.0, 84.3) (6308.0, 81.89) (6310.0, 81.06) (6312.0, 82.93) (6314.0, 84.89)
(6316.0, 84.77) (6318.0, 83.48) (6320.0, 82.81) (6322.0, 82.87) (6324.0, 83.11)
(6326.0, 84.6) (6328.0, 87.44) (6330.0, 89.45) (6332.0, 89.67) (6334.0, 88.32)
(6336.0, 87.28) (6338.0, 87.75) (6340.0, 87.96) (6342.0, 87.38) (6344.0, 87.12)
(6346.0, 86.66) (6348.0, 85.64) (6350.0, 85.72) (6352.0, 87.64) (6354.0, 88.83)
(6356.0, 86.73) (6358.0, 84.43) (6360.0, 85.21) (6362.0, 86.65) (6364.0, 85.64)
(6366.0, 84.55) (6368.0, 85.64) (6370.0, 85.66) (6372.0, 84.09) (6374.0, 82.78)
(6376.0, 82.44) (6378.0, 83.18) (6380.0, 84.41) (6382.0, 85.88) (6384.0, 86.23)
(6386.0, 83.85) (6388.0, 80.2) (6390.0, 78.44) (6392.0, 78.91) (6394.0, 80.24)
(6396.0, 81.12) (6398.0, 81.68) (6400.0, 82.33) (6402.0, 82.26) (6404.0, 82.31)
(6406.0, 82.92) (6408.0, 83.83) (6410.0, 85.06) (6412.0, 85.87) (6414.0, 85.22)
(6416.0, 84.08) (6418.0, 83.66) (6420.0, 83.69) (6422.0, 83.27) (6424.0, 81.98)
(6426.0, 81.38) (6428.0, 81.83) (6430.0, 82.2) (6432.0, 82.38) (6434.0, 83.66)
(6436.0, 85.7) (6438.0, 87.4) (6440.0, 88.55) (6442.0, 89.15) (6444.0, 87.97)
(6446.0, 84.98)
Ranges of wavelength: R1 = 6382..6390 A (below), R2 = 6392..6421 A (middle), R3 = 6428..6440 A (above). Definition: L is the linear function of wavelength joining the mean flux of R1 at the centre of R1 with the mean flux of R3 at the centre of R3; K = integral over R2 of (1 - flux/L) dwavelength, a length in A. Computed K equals 0.2 A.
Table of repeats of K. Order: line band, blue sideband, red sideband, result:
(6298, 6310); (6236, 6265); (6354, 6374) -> 0.0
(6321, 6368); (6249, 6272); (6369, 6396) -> -2.1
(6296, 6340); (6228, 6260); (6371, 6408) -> -1.3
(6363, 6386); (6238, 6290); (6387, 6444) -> -0.3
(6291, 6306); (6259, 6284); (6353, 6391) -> -0.2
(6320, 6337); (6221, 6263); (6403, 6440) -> -0.6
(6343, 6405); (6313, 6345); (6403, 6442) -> 0.8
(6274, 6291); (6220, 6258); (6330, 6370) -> -0.1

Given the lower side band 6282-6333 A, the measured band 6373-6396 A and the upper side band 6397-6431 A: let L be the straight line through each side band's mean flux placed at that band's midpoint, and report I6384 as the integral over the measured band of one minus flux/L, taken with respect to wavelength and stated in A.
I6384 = 0.3 A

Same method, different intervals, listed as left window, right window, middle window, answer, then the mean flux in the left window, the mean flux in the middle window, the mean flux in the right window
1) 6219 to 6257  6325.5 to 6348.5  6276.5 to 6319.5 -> 0.7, 82.8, 84.3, 87.5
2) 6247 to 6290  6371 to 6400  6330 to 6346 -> -1.0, 83.6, 87.9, 82.4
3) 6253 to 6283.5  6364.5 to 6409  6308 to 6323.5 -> 0.0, 83.6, 83.2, 82.9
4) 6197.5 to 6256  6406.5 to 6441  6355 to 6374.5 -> -0.4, 82.2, 85.2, 84.1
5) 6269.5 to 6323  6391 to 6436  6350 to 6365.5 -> -0.5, 84.1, 86.3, 82.8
